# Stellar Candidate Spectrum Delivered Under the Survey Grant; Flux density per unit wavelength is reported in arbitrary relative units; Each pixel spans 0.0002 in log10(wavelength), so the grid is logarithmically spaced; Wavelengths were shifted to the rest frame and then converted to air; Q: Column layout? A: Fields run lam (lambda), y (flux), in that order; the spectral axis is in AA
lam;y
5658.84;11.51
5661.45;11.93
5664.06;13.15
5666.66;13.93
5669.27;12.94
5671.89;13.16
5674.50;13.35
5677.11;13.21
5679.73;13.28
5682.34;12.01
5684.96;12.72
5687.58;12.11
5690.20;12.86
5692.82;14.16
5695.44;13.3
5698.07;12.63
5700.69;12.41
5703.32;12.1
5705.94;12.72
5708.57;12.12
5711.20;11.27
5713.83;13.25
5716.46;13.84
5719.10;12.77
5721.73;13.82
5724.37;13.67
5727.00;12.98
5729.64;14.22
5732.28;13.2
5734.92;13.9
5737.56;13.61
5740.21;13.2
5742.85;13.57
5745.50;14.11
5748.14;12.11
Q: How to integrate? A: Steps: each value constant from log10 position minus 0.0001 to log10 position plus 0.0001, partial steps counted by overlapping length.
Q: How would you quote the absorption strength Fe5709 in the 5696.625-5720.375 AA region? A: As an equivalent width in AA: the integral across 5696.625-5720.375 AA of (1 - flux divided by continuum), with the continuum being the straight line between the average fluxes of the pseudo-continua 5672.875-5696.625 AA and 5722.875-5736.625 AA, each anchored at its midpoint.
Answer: 1.3 AA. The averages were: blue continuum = 13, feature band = 12.6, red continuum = 13.6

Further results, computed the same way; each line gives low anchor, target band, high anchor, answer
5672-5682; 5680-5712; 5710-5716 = 0.6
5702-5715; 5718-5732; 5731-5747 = -0.5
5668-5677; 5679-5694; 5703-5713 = -0.1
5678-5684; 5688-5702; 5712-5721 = -0.1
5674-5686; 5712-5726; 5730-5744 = 0.0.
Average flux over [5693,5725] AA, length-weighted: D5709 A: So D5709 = 12.9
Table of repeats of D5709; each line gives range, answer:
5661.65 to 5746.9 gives 13.1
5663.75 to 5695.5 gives 13.1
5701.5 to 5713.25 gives 12.1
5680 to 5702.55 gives 12.8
